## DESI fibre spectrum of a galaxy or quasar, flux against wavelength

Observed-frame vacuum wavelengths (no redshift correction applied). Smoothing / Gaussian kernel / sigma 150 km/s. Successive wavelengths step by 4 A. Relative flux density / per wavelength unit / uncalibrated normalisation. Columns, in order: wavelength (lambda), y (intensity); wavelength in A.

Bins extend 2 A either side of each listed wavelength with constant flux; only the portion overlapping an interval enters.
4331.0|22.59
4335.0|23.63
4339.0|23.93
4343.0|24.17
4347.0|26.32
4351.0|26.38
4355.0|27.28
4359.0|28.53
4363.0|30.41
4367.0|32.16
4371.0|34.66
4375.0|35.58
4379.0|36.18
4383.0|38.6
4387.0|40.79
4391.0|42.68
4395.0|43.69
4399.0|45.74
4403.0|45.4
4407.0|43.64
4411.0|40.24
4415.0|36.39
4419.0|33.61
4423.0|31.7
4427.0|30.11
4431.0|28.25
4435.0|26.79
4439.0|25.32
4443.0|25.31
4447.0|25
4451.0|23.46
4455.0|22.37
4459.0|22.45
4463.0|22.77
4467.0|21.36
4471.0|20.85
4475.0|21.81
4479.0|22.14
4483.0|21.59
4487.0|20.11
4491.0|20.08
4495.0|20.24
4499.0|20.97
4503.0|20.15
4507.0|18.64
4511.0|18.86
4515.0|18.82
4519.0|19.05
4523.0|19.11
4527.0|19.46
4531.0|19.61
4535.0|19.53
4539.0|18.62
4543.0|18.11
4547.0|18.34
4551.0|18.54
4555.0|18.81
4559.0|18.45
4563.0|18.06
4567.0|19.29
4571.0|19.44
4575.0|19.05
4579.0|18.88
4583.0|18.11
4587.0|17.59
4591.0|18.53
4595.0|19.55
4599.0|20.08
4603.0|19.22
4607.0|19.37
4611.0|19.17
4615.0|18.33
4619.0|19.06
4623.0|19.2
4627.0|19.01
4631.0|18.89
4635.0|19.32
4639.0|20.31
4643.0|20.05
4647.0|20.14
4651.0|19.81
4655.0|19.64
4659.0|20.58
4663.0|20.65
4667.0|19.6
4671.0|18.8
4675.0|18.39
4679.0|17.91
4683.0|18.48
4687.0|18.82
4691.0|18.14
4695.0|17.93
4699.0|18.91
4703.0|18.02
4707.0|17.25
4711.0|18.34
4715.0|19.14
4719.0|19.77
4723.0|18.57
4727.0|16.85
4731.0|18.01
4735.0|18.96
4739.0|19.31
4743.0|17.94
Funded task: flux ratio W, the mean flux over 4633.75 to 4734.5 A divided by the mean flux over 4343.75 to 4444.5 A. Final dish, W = 0.6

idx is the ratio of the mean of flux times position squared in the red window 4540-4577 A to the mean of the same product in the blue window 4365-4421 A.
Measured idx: 0.5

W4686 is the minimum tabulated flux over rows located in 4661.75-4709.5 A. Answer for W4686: 17.25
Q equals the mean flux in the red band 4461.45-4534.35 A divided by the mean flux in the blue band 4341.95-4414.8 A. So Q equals 0.57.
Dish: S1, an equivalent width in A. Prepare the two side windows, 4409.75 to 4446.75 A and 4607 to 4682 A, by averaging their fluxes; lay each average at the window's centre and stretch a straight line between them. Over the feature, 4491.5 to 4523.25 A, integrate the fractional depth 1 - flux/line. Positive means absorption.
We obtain 8.2 A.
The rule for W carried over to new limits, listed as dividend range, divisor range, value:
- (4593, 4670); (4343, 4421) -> 0.54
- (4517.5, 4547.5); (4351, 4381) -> 0.60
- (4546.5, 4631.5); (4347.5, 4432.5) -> 0.53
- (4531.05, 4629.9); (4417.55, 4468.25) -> 0.72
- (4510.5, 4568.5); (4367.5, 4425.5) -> 0.48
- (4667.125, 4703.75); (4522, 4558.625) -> 0.98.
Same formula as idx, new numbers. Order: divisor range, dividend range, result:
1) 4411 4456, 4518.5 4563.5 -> 0.69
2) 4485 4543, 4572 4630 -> 1.01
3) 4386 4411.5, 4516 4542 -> 0.47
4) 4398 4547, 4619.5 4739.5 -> 0.84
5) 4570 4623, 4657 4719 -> 1.03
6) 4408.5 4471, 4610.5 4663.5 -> 0.78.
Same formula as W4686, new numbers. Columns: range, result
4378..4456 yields 22.37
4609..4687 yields 17.91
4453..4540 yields 18.62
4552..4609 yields 17.59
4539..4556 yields 18.11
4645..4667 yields 19.6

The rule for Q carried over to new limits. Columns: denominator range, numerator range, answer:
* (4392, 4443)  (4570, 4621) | 0.53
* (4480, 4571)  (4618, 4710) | 0.99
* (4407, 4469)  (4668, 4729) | 0.65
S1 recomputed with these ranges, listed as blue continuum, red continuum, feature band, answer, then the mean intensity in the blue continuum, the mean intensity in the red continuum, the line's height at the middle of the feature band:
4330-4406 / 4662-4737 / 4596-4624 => 4.1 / 33.4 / 18.5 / 22.5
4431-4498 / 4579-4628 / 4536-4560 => 2.3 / 22.7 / 18.9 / 20.5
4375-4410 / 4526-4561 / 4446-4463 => 4.8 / 41.7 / 18.8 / 32.3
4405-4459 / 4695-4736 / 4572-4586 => 3.1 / 29.9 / 18.3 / 23.9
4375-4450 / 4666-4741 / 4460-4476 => 5.2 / 35.4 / 18.5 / 32.1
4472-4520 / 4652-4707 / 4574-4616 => 1.3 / 20.2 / 18.9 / 19.5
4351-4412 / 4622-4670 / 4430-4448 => 4.0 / 37.3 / 19.8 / 33.5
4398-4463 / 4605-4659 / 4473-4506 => 8.2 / 31.1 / 19.5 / 27.7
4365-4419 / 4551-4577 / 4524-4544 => 2.9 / 39.4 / 18.8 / 22.4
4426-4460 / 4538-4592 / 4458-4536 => 7.0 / 25.4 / 18.6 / 22.4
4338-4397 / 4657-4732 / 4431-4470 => 7.1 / 32.9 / 18.6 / 29.3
